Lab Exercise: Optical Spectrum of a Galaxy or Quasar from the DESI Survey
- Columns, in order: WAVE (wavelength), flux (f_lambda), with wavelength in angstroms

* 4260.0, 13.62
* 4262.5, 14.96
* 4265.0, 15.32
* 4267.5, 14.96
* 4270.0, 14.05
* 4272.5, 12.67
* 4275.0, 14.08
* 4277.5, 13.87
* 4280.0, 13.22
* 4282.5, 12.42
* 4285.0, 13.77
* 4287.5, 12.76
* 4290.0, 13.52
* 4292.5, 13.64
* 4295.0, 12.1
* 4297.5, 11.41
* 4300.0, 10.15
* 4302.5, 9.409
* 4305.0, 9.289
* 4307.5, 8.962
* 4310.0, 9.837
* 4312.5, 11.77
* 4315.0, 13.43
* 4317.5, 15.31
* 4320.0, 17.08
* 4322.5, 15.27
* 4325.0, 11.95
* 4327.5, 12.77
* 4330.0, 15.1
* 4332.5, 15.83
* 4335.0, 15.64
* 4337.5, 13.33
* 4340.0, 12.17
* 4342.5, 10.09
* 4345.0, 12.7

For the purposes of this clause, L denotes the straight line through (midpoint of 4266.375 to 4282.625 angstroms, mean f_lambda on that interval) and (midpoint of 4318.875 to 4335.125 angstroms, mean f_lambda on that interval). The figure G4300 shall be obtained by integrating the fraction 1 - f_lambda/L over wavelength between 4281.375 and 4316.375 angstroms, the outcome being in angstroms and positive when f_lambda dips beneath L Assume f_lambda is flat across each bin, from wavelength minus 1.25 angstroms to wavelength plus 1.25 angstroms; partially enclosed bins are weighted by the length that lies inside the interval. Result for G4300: 6.27 angstroms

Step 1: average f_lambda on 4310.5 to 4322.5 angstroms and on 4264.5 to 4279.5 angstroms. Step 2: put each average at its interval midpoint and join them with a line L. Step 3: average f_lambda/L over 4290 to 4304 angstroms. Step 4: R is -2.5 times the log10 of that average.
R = 0.22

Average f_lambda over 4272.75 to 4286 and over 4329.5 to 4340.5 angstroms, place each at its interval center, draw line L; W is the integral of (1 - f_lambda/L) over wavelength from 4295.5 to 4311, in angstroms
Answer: 4.4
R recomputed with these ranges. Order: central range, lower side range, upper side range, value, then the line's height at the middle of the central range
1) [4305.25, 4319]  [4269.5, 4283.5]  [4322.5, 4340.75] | 0.17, 13.8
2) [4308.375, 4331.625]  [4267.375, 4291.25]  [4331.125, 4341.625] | 0.03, 13.9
